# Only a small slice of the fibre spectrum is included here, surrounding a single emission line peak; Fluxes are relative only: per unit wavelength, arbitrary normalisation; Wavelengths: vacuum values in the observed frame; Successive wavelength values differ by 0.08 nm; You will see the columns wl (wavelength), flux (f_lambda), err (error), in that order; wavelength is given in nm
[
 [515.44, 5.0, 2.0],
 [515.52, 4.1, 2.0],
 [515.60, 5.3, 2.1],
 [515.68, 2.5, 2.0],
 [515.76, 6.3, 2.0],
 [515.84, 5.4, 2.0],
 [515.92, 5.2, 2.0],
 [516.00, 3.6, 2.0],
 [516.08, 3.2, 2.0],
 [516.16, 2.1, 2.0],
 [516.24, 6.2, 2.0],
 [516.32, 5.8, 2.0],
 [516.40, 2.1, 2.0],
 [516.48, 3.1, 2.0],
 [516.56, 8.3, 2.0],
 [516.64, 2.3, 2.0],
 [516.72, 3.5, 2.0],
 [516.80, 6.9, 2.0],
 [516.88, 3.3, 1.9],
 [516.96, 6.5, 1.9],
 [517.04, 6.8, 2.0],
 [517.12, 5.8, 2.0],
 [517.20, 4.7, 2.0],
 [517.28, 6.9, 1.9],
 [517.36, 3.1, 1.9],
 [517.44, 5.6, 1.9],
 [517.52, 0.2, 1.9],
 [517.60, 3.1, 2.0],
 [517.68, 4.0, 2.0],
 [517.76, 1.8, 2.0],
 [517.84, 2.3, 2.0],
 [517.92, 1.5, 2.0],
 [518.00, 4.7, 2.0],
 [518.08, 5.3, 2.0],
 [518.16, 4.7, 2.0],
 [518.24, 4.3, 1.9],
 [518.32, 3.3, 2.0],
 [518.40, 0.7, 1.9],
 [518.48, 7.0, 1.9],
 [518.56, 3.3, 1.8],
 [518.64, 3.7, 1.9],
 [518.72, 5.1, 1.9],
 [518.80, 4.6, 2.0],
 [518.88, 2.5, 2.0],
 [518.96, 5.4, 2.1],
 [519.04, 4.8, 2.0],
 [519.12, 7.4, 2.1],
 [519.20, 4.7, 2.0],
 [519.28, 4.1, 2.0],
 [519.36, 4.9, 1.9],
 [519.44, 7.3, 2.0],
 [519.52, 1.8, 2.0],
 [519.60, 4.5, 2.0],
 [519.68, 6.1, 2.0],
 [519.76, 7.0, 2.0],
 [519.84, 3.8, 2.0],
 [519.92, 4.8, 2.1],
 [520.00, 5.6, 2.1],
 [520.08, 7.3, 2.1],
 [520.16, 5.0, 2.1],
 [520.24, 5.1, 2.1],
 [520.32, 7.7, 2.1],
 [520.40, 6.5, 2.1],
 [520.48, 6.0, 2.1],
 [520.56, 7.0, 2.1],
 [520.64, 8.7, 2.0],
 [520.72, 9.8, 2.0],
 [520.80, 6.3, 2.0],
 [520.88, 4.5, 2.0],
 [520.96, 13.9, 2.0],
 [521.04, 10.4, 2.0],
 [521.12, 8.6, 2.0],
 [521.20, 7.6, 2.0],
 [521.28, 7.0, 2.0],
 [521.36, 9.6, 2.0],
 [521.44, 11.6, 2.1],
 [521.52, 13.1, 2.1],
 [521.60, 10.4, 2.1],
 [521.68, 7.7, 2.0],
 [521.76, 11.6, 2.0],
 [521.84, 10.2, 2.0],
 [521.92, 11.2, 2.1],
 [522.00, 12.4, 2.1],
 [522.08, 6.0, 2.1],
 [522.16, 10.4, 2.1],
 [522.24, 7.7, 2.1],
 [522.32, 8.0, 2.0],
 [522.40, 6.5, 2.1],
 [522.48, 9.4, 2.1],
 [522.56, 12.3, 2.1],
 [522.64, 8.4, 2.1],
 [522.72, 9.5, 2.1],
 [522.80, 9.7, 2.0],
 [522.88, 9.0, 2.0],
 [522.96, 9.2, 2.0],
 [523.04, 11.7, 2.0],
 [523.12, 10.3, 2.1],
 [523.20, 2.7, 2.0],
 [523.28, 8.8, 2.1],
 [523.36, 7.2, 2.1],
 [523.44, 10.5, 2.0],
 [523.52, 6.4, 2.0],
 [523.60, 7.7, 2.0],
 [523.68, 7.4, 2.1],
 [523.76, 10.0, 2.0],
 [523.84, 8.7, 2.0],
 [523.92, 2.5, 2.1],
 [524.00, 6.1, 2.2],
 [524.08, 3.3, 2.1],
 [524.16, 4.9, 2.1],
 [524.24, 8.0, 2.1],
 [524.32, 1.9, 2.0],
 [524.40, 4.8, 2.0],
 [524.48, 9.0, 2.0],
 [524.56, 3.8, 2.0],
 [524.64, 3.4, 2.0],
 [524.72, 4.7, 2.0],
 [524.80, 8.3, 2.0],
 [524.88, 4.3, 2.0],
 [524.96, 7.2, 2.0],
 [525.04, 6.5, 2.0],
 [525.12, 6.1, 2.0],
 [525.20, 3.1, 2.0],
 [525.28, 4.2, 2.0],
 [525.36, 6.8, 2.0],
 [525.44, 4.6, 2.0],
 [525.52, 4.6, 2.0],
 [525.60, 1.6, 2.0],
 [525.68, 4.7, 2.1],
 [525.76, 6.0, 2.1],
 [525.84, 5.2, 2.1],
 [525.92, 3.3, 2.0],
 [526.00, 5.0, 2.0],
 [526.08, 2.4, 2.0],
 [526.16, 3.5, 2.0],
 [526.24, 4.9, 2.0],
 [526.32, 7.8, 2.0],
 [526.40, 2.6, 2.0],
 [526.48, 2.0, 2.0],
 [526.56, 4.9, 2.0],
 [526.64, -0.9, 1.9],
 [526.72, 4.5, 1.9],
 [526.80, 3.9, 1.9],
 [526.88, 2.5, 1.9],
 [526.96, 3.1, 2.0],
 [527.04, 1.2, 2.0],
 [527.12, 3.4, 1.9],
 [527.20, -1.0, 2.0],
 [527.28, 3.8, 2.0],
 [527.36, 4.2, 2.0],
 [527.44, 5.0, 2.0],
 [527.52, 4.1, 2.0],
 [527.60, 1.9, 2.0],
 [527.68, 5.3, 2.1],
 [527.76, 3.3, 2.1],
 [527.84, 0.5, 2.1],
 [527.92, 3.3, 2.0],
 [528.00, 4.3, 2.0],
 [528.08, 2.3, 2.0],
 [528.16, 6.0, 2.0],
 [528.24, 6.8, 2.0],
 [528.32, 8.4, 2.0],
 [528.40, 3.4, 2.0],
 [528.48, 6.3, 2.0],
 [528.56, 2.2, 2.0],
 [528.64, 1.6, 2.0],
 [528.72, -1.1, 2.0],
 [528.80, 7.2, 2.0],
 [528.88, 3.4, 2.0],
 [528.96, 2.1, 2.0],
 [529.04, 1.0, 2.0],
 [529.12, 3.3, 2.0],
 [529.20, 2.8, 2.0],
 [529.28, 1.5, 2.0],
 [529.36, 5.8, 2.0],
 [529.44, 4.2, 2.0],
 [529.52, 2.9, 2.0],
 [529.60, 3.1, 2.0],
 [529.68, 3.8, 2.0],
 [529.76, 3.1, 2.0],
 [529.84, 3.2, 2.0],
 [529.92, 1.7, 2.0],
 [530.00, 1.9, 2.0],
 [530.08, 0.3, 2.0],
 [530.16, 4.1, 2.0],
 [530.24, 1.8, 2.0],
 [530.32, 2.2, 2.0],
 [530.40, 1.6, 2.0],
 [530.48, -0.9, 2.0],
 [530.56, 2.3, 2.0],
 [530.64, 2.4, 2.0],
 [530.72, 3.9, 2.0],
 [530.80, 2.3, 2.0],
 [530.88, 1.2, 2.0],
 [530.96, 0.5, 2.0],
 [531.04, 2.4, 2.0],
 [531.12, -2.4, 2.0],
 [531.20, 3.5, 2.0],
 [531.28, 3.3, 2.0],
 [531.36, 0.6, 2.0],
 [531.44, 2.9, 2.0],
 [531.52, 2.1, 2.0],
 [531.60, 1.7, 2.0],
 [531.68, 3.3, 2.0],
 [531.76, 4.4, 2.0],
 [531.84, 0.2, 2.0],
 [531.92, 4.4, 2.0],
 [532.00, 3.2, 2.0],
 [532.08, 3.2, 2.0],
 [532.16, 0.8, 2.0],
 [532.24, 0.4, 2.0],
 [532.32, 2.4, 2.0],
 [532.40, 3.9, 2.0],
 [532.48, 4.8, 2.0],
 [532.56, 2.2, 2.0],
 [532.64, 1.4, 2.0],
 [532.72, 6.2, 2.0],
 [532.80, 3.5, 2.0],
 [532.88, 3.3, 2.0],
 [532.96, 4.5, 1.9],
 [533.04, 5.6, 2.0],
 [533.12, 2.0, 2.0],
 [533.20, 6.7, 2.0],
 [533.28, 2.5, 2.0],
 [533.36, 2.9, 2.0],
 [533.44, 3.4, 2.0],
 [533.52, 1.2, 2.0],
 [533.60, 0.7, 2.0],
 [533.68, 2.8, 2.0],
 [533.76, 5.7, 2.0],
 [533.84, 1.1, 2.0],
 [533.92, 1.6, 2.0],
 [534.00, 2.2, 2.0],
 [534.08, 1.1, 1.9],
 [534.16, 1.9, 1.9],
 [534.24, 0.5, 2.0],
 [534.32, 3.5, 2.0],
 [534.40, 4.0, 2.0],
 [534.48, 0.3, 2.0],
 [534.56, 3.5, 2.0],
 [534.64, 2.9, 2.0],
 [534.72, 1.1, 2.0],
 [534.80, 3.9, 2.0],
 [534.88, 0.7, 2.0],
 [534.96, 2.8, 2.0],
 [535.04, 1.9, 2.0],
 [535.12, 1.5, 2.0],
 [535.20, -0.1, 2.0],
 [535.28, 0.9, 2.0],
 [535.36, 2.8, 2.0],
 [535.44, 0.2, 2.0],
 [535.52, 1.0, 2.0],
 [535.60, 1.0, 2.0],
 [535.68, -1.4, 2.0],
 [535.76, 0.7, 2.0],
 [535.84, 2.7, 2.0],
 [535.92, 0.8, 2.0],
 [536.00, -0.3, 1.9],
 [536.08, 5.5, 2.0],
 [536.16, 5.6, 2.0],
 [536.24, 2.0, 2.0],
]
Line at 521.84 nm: C IV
